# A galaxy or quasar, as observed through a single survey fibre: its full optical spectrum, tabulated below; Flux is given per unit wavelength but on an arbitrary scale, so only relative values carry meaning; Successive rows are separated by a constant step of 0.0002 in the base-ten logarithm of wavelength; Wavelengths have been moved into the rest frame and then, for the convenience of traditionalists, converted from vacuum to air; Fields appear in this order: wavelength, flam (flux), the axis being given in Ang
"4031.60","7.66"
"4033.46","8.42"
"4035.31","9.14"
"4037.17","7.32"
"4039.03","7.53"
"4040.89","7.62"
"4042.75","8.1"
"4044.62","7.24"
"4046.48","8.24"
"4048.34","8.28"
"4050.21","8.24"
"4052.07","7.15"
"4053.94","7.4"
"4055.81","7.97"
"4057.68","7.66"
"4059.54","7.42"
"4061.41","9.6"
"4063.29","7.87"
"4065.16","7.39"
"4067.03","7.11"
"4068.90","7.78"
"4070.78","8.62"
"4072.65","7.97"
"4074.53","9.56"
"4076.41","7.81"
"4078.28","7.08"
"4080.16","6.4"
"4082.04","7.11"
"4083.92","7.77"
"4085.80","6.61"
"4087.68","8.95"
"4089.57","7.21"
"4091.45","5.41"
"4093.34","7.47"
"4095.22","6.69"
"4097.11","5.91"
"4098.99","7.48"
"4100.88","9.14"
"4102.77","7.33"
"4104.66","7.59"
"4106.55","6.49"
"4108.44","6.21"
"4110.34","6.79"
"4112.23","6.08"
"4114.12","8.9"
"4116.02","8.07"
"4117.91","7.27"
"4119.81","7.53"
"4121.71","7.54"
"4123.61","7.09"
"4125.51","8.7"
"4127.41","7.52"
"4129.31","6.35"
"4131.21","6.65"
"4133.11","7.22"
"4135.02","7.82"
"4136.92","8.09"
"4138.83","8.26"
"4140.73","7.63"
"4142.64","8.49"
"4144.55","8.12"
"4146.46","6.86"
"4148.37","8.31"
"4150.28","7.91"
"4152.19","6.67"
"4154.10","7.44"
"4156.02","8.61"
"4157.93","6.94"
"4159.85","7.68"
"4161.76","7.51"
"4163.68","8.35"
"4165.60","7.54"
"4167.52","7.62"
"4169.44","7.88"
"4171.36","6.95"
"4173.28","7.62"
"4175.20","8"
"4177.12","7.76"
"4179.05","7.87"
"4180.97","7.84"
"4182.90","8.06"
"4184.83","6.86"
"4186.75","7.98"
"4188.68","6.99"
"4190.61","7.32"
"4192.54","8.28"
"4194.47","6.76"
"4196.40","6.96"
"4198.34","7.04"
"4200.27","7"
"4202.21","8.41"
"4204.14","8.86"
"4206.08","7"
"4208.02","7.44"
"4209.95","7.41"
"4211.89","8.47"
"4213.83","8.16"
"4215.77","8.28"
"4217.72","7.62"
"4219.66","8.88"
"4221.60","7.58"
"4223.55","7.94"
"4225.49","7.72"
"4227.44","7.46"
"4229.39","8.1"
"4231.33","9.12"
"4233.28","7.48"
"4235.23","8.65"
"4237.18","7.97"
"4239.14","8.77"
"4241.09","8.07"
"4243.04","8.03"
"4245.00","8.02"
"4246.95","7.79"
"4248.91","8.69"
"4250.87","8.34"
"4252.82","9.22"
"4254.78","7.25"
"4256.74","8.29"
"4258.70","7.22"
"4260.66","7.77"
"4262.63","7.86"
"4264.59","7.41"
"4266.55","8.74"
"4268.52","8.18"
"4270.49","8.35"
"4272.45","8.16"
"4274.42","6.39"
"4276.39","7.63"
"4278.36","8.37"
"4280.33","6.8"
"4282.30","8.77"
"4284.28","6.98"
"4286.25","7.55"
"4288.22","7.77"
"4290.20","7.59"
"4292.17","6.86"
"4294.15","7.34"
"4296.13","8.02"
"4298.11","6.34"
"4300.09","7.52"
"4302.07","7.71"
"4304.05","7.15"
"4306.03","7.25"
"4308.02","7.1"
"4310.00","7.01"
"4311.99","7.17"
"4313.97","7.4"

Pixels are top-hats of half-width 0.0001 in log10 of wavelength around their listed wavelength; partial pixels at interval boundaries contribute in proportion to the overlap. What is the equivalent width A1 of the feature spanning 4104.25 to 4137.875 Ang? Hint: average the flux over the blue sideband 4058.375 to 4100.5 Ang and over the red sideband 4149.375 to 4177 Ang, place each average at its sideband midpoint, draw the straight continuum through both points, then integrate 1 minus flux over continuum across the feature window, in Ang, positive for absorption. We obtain 1.1 Ang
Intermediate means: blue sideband 7.53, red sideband 7.63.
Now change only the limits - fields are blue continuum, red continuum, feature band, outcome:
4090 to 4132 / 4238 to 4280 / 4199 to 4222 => -0.5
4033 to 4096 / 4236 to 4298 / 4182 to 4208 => 1.0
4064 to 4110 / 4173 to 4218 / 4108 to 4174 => -0.4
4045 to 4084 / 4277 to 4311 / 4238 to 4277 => -2.7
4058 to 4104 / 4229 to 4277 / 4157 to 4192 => 1.0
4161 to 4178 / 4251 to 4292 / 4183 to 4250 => -1.0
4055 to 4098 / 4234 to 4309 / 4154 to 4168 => -0.2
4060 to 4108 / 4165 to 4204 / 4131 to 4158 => -0.6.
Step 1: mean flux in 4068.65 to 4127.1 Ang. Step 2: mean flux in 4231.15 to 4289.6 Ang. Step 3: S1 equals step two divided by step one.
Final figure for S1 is 1.07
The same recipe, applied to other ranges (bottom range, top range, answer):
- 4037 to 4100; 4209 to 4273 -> 1.07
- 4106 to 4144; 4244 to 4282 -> 1.06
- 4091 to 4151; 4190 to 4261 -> 1.07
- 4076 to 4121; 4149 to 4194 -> 1.06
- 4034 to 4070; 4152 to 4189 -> 0.97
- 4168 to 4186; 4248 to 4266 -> 1.05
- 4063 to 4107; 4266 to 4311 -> 1.01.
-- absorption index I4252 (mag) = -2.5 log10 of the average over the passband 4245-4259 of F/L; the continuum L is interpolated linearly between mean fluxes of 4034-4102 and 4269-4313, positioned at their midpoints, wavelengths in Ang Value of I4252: -0.09 mag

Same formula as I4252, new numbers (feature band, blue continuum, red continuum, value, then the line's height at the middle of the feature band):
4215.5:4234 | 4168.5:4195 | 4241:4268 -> -0.02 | 7.87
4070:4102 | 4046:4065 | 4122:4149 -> 0.05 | 7.83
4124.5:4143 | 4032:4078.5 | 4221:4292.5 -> 0.04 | 7.94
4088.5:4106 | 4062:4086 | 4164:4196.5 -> 0.08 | 7.66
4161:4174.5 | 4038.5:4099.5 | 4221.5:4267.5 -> 0.03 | 7.86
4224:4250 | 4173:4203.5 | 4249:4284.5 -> -0.05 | 7.78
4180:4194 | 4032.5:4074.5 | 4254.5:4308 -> 0.02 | 7.74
